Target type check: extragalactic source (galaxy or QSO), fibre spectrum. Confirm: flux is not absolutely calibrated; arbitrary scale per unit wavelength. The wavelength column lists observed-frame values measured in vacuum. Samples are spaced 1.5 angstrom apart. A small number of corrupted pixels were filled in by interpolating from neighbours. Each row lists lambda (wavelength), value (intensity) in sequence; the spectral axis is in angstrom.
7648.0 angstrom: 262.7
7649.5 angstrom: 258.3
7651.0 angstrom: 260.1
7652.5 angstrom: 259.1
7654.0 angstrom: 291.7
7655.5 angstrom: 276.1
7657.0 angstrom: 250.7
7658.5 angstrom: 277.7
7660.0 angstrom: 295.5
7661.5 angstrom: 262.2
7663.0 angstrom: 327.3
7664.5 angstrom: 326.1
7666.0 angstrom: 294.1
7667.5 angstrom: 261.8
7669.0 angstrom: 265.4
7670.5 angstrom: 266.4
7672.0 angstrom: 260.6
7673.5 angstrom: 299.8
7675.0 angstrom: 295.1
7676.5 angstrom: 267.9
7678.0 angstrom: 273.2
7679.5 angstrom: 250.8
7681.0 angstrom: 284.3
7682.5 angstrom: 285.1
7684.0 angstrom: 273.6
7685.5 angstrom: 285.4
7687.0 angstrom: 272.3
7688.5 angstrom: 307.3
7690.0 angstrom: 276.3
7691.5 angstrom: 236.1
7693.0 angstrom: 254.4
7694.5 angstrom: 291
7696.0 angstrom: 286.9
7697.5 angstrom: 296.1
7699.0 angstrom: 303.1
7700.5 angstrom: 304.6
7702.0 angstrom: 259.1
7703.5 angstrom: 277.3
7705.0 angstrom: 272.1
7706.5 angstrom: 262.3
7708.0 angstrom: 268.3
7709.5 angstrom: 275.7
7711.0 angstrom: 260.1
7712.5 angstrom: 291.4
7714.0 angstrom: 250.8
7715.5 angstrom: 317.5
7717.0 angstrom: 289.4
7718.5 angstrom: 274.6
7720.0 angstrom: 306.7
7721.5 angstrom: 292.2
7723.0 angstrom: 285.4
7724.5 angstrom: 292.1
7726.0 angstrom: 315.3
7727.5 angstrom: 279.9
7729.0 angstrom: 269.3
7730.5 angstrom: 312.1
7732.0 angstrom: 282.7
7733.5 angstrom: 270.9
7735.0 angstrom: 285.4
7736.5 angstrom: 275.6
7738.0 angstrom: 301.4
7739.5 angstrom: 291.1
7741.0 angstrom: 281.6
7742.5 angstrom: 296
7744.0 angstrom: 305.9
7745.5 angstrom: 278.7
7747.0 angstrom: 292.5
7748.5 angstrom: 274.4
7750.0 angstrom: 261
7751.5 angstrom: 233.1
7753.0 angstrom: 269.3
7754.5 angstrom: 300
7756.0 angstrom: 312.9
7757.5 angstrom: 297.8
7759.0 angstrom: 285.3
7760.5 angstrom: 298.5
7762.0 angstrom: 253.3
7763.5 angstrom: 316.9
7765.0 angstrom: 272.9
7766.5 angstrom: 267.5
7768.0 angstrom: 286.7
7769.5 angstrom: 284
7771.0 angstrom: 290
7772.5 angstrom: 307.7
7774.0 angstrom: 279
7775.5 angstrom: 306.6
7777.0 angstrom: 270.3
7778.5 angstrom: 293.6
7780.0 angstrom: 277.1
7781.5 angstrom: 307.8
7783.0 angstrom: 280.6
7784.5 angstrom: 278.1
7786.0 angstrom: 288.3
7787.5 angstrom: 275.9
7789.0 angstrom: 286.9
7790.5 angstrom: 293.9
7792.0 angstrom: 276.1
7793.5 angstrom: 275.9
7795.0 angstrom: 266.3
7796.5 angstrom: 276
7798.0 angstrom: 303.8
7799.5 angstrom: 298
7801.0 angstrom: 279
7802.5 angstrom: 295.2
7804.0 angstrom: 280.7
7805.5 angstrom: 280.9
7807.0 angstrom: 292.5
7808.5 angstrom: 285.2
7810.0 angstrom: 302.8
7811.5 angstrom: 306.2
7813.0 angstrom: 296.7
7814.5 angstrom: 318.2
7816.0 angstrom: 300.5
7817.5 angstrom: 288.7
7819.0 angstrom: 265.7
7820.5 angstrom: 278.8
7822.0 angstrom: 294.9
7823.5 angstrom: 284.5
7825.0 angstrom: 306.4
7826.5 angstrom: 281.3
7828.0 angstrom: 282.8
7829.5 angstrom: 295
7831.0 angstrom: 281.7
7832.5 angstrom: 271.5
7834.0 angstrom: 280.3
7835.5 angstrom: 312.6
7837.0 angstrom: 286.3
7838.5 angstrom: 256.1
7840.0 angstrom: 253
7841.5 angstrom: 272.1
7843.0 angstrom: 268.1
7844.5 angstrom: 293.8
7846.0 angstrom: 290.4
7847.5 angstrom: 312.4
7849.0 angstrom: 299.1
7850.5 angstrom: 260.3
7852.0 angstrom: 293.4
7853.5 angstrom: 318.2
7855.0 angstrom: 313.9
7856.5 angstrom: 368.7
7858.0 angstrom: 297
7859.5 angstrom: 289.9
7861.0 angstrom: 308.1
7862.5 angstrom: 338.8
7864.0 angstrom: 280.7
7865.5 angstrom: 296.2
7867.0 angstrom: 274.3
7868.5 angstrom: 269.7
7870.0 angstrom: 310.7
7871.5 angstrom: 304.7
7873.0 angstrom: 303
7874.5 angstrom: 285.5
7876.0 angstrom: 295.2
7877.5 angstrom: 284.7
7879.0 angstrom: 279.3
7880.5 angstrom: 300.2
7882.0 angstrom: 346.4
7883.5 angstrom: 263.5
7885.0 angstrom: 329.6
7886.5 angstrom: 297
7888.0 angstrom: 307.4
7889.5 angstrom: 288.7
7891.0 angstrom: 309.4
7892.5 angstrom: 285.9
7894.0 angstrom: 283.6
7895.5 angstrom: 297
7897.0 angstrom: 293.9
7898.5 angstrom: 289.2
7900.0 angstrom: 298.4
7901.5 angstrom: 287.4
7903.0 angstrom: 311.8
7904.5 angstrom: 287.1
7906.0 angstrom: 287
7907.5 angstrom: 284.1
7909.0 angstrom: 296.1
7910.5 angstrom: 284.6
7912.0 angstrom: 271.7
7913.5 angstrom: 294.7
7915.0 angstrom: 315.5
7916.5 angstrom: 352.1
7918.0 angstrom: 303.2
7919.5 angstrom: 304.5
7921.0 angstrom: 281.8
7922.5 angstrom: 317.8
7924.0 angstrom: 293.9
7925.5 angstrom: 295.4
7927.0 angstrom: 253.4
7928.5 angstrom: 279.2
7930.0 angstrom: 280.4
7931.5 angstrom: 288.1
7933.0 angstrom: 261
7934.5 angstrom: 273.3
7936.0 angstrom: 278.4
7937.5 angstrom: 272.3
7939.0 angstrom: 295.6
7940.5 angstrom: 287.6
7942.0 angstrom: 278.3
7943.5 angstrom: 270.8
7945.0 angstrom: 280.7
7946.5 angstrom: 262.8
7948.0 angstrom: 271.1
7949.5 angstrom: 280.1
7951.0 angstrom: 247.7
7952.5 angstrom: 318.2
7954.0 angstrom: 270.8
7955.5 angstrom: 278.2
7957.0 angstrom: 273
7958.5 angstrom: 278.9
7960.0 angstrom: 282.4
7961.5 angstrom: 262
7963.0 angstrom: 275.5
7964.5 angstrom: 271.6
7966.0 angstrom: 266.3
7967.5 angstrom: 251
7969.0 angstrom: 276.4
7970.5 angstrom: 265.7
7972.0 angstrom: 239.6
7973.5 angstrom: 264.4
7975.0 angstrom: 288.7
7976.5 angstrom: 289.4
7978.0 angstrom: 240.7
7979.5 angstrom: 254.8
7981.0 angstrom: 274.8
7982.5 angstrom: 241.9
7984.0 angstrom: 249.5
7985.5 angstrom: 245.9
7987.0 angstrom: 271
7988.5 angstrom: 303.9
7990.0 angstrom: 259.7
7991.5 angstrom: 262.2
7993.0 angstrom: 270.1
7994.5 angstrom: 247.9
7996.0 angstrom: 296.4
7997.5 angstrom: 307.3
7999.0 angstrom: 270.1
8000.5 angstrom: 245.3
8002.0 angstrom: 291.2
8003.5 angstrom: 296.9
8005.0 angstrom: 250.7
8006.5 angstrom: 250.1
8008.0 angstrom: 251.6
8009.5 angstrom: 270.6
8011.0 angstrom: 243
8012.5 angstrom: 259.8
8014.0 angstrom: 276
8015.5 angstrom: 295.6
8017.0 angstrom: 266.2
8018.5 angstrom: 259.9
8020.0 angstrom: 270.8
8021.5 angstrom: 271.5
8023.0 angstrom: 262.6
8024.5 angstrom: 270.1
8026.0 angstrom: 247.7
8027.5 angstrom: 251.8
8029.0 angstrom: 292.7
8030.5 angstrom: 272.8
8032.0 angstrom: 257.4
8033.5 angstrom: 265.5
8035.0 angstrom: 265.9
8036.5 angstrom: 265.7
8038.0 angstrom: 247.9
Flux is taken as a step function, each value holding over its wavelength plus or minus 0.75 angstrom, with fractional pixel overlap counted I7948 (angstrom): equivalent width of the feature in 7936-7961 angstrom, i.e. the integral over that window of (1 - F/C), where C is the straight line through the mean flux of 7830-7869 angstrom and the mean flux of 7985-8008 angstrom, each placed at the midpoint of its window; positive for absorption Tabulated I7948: 0.0 angstrom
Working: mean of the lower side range 292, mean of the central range 278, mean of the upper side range 271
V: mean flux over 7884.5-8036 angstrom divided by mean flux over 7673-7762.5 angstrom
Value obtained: 0.98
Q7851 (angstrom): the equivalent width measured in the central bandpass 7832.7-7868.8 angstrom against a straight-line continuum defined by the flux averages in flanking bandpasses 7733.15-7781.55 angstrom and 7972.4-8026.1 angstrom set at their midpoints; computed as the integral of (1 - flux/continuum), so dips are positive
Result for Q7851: -1.90 angstrom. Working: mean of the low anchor 285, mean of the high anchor 267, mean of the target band 293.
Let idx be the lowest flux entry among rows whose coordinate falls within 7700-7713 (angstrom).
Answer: 259.1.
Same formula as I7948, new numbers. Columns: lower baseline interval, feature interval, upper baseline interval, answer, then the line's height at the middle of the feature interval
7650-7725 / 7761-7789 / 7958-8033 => -0.9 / 276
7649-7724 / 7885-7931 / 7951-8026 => -4.0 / 271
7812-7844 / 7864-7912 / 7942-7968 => -2.5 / 279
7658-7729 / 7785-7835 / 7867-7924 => 0.5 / 291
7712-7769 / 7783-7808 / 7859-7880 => 0.5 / 290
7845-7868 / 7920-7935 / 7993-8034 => 0.2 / 287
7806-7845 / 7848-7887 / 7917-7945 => -2.0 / 286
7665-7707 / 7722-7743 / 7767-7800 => -0.5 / 282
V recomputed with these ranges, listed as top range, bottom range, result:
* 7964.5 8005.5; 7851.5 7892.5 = 0.89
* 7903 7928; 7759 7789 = 1.03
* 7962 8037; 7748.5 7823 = 0.93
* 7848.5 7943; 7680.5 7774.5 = 1.04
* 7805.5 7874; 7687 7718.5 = 1.05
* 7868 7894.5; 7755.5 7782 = 1.03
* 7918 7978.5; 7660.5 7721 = 0.99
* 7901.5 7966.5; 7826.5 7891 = 0.97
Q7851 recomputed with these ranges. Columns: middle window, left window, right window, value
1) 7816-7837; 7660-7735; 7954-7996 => -0.92 angstrom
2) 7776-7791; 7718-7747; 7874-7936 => 0.27 angstrom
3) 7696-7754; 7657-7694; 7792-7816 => -0.01 angstrom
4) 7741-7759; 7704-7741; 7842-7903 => 0.18 angstrom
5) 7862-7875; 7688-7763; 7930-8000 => -0.90 angstrom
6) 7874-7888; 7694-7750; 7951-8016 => -1.19 angstrom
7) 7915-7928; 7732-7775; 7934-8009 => -1.27 angstrom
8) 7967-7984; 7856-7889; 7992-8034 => 0.91 angstrom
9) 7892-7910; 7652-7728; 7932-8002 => -1.21 angstrom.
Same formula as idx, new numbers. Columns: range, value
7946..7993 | 239.6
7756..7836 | 253.3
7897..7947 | 253.4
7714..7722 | 250.8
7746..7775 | 233.1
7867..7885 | 263.5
